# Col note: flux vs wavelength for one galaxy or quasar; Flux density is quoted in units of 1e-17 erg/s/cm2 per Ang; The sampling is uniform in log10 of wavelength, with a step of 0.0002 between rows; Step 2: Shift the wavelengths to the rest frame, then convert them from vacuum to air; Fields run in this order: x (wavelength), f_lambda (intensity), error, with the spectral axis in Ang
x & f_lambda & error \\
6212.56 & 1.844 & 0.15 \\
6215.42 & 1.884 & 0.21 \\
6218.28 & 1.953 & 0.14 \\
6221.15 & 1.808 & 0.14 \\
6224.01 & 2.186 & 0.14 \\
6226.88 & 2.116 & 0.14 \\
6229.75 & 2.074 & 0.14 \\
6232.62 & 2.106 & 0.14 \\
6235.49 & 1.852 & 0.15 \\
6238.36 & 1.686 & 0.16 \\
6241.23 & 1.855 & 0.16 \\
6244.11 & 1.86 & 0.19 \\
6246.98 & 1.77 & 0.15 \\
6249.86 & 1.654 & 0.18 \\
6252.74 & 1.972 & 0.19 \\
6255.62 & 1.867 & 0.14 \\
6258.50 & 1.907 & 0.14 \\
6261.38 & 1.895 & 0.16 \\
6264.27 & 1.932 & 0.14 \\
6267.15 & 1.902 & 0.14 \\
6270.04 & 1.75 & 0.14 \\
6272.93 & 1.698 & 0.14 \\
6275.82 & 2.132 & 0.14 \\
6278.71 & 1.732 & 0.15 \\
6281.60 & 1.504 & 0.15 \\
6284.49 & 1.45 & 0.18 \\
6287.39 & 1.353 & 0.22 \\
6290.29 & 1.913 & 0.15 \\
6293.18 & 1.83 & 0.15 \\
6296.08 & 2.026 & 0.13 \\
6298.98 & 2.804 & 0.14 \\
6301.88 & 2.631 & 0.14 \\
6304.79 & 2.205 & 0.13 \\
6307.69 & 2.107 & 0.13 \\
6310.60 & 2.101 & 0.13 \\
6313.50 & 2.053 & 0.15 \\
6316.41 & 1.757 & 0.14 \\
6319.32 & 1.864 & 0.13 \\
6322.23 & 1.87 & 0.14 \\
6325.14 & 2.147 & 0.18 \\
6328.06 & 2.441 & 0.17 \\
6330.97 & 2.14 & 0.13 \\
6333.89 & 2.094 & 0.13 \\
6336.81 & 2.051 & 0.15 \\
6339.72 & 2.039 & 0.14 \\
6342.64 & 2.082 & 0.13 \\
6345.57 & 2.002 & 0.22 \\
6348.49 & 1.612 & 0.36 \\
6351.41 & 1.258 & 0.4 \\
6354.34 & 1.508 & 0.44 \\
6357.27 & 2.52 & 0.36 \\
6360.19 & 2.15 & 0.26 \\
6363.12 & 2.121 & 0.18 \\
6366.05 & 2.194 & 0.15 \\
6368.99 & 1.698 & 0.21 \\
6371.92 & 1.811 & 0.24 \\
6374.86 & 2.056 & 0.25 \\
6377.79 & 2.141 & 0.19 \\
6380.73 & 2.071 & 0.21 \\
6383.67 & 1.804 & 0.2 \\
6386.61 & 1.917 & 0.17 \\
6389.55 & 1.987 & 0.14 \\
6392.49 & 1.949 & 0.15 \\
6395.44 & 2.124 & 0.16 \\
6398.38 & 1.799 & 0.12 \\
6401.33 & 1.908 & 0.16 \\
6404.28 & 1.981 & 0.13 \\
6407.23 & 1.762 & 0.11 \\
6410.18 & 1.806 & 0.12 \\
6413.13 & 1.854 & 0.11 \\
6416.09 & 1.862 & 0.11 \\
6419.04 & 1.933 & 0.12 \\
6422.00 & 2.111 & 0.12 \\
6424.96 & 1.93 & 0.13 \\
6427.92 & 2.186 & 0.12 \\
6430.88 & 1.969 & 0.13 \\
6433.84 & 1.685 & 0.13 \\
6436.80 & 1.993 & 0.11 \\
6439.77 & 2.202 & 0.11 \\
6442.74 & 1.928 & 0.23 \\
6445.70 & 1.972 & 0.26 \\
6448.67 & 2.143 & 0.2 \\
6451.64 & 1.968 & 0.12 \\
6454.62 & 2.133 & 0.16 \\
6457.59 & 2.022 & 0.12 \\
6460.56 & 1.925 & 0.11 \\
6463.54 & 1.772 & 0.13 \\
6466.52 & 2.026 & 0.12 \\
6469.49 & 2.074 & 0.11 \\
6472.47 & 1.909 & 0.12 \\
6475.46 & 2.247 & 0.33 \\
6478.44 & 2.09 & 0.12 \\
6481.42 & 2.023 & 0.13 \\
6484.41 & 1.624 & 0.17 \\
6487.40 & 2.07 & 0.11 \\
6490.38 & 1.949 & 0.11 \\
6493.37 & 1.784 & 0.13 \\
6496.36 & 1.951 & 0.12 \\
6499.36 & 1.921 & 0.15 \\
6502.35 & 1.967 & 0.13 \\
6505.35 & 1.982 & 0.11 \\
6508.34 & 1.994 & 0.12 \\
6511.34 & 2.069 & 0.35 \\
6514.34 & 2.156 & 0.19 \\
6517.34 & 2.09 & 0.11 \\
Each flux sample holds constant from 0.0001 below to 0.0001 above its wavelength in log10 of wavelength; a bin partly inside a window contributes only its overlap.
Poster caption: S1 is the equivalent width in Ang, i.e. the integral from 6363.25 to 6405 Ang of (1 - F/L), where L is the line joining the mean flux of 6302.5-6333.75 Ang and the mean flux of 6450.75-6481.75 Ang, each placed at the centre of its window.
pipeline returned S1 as 1.8 Ang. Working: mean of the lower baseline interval 2.08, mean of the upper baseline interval 2.02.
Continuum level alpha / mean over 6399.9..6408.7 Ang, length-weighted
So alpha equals 1.88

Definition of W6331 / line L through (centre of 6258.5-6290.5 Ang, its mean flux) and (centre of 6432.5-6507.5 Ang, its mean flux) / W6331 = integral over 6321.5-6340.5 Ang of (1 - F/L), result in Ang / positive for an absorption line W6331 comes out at -3.2 Ang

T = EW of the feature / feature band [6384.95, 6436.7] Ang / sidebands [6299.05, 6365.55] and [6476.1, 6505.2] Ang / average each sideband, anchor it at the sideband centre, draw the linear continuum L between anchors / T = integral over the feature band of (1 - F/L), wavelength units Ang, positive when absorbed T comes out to 1.80 Ang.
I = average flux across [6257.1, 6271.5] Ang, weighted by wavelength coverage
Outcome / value 1.88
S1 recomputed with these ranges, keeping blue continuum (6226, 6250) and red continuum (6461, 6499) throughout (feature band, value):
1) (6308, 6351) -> -1.9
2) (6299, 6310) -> -2.6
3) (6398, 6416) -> 0.8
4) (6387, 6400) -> -0.2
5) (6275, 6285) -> 1.1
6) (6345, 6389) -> 0.1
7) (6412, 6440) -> -0.3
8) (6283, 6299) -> 0.8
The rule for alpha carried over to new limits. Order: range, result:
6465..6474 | 2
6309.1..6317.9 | 1.97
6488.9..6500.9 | 1.9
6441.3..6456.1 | 2.03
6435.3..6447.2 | 2.02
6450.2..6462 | 2.01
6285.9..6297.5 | 1.78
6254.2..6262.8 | 1.89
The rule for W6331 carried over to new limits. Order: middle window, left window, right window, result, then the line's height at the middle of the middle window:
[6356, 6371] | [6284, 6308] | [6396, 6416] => -1.4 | 1.94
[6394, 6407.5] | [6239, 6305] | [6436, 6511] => 0.2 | 1.95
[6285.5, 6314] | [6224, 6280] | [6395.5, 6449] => -2.8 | 1.91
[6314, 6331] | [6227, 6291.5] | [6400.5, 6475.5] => -1.4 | 1.87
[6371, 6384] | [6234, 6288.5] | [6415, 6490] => -0.6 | 1.91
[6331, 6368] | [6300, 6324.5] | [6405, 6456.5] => 1.4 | 2.05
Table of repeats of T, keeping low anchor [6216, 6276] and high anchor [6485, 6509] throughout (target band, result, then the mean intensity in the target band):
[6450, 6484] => -1.25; 2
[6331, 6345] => -1.15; 2.07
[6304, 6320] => -0.88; 2.01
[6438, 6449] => -0.69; 2.05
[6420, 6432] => -0.74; 2.05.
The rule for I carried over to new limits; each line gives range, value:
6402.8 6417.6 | 1.85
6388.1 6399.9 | 1.96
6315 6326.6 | 1.91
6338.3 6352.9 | 1.8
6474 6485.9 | 2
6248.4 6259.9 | 1.85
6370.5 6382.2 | 2.02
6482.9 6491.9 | 1.88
